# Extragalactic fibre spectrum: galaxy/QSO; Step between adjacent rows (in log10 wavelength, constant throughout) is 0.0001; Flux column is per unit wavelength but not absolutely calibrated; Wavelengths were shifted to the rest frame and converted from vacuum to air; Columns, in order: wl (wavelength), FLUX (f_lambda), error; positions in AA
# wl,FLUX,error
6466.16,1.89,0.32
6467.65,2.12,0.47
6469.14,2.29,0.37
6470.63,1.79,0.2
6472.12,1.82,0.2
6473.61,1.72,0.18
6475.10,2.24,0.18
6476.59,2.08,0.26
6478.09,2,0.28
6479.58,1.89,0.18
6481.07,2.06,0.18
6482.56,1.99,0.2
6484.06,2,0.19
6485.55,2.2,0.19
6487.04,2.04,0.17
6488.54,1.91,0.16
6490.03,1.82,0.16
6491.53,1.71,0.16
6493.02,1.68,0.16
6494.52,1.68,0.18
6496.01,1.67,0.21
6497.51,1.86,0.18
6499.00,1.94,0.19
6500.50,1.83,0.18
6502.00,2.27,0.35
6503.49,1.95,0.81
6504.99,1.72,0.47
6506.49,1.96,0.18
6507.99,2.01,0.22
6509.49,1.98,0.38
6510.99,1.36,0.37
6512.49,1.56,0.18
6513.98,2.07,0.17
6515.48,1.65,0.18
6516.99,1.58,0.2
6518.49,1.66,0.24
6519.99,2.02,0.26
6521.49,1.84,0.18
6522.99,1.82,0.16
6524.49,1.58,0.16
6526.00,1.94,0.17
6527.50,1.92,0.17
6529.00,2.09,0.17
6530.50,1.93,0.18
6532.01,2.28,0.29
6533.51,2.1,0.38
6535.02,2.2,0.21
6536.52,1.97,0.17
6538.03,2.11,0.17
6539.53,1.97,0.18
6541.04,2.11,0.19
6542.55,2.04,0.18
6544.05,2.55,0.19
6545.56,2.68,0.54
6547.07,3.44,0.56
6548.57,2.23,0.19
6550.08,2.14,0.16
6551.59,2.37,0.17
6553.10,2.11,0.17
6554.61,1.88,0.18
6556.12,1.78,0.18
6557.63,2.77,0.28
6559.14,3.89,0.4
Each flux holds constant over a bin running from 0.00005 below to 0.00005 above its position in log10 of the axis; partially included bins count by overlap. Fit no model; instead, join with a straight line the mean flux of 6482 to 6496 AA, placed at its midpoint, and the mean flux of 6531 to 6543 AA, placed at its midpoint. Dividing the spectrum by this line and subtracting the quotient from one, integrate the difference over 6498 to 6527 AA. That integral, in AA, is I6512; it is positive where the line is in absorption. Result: 2.23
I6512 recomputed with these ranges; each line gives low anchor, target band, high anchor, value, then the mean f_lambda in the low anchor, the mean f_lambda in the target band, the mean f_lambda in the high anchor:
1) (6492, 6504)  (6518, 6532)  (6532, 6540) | 0.9 AA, 1.86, 1.89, 2.09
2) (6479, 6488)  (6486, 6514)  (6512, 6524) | 1.0 AA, 2.03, 1.84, 1.78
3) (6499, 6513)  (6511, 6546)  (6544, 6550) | 5.2 AA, 1.86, 1.97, 2.68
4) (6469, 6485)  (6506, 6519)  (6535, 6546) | 2.1 AA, 1.98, 1.76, 2.19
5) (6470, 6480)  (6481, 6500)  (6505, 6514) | -0.1 AA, 1.94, 1.88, 1.8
